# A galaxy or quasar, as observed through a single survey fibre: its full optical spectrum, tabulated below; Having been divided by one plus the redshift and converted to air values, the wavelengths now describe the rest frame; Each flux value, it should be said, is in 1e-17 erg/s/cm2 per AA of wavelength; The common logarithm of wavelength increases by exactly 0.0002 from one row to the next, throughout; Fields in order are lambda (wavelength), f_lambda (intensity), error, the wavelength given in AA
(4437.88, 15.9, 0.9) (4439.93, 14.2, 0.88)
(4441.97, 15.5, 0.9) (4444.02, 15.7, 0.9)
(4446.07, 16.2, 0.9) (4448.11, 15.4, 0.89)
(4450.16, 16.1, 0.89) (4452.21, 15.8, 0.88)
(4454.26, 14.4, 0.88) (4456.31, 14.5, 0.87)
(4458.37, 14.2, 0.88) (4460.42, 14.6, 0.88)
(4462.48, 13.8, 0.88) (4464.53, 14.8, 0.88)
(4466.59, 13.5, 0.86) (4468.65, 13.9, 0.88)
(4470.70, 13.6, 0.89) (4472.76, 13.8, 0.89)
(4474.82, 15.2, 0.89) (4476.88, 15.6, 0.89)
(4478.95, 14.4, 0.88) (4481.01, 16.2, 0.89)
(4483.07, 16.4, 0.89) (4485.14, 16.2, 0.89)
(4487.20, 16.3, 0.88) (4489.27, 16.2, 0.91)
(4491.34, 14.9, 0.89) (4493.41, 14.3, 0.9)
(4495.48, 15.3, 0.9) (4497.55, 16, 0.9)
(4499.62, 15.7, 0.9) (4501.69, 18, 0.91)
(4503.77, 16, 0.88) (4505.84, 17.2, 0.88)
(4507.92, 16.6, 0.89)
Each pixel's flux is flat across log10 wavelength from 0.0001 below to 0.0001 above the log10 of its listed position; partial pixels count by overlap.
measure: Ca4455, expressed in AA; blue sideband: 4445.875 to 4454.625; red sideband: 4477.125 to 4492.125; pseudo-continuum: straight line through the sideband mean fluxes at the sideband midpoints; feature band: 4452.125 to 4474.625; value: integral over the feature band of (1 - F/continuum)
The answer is 2.1 AA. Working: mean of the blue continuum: 15.6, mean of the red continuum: 15.8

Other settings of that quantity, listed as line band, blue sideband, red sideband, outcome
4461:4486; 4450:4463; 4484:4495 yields 0.64 AA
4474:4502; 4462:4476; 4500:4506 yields -0.10 AA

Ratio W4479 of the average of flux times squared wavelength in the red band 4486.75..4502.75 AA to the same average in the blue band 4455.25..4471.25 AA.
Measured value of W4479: 1.1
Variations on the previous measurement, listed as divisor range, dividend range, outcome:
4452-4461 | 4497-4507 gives 1.16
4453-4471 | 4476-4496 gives 1.11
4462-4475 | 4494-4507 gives 1.18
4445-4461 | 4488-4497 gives 1.02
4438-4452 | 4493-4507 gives 1.06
